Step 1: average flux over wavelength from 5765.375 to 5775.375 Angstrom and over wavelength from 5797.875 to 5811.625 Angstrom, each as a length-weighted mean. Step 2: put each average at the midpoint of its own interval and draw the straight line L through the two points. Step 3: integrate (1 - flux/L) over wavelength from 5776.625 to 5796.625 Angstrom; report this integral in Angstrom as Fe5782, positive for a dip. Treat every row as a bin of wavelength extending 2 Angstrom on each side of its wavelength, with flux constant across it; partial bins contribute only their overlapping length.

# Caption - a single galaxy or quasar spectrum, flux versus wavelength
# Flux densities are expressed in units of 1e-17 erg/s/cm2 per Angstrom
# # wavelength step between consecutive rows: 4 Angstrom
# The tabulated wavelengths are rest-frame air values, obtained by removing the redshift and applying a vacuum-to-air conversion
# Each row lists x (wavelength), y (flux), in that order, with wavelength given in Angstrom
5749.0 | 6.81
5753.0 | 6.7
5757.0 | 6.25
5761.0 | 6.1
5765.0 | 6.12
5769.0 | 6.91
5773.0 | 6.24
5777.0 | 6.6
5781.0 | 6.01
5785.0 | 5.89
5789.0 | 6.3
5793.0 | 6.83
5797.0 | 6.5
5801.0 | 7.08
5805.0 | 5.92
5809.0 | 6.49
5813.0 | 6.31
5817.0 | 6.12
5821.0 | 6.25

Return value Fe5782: 0.5 Angstrom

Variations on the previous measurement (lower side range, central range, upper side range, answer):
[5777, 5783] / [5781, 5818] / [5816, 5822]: -1.0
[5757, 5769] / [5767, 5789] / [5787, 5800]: 0.3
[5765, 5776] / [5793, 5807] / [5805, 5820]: -0.5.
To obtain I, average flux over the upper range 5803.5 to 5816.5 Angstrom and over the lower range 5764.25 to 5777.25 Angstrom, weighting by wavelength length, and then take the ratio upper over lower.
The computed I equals 0.96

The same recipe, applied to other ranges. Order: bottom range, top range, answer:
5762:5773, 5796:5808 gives 1.01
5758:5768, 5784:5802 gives 1.05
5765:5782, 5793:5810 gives 1.02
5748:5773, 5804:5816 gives 0.97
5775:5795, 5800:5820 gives 1.00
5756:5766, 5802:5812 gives 1.02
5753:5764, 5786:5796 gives 1.04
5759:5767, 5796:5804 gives 1.10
